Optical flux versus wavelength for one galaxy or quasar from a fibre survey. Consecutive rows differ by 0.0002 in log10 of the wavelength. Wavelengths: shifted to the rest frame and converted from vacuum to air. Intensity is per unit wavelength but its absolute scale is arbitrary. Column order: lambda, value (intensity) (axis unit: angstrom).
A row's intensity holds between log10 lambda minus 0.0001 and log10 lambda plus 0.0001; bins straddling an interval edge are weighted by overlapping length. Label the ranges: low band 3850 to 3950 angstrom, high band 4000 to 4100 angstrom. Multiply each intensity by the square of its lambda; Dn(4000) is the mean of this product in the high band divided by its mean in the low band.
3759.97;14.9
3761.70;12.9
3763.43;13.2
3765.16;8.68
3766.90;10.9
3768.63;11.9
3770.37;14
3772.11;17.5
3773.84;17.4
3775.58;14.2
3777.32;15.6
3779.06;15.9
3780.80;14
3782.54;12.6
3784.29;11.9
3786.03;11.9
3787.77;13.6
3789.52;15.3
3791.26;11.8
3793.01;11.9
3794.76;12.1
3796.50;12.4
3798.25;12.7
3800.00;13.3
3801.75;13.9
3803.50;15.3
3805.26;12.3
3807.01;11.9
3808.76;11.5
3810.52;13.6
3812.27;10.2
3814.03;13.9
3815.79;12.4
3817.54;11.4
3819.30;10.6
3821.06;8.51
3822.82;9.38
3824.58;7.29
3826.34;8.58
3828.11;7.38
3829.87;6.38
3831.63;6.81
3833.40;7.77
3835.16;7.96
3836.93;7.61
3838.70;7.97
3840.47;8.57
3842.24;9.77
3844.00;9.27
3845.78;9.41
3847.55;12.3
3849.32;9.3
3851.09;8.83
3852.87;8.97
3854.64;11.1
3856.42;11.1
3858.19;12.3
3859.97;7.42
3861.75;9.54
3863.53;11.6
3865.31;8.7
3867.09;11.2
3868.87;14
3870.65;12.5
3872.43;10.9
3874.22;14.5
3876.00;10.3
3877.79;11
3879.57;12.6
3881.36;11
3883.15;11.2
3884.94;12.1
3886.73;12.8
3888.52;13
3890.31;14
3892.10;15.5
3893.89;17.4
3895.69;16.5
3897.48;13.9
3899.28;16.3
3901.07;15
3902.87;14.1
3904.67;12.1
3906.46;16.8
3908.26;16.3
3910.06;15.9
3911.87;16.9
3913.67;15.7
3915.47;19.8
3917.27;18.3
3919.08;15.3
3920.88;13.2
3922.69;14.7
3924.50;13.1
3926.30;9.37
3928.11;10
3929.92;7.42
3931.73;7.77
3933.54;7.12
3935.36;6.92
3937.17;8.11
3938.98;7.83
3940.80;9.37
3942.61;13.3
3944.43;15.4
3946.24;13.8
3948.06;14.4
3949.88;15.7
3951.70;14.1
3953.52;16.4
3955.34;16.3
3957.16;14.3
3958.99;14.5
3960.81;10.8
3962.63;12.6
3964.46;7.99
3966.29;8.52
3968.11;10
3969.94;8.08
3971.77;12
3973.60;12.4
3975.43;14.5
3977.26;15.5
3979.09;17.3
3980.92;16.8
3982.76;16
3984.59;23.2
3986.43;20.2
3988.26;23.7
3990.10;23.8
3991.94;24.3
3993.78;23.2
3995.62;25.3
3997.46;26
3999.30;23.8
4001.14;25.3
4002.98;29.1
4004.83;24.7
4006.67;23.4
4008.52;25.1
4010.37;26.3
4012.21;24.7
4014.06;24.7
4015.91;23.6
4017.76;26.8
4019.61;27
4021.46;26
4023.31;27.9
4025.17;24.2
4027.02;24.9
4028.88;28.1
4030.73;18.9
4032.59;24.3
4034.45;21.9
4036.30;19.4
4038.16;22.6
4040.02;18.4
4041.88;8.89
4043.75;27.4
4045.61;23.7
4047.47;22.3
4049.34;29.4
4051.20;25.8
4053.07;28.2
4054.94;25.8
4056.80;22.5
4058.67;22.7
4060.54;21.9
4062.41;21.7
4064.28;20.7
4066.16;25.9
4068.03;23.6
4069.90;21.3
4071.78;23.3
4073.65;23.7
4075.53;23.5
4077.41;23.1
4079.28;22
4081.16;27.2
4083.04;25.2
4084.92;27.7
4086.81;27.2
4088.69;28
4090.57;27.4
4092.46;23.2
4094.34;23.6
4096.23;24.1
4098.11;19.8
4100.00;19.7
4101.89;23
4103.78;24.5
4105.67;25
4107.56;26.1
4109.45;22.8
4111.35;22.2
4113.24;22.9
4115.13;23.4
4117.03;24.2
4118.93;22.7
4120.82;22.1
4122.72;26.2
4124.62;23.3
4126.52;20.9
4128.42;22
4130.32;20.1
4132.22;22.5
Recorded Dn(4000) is 2.1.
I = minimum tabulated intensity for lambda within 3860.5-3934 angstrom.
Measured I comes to 7.12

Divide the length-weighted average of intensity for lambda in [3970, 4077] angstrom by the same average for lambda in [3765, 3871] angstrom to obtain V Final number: 2.01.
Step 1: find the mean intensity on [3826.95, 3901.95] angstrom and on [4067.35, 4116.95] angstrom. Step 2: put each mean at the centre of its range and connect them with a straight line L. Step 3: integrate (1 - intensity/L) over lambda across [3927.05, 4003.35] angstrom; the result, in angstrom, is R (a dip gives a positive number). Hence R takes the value 8.43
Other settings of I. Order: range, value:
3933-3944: 6.92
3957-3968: 7.99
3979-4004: 16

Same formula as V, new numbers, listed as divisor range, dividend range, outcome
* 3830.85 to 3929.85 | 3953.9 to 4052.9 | 1.70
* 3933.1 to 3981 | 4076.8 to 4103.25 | 1.97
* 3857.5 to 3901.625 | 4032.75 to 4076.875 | 1.81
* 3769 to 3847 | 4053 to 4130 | 2.05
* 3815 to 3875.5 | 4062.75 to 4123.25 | 2.45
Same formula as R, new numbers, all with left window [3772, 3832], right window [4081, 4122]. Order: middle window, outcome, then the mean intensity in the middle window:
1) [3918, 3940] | 9.00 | 10.1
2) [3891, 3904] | 0.41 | 15.4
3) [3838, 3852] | 4.45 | 9.45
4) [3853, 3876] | 5.52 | 11.1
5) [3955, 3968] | 4.68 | 11.8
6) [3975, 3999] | -1.69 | 21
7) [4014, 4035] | -3.88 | 24.9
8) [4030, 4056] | -1.03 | 22.7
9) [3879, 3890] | 2.30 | 12.2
